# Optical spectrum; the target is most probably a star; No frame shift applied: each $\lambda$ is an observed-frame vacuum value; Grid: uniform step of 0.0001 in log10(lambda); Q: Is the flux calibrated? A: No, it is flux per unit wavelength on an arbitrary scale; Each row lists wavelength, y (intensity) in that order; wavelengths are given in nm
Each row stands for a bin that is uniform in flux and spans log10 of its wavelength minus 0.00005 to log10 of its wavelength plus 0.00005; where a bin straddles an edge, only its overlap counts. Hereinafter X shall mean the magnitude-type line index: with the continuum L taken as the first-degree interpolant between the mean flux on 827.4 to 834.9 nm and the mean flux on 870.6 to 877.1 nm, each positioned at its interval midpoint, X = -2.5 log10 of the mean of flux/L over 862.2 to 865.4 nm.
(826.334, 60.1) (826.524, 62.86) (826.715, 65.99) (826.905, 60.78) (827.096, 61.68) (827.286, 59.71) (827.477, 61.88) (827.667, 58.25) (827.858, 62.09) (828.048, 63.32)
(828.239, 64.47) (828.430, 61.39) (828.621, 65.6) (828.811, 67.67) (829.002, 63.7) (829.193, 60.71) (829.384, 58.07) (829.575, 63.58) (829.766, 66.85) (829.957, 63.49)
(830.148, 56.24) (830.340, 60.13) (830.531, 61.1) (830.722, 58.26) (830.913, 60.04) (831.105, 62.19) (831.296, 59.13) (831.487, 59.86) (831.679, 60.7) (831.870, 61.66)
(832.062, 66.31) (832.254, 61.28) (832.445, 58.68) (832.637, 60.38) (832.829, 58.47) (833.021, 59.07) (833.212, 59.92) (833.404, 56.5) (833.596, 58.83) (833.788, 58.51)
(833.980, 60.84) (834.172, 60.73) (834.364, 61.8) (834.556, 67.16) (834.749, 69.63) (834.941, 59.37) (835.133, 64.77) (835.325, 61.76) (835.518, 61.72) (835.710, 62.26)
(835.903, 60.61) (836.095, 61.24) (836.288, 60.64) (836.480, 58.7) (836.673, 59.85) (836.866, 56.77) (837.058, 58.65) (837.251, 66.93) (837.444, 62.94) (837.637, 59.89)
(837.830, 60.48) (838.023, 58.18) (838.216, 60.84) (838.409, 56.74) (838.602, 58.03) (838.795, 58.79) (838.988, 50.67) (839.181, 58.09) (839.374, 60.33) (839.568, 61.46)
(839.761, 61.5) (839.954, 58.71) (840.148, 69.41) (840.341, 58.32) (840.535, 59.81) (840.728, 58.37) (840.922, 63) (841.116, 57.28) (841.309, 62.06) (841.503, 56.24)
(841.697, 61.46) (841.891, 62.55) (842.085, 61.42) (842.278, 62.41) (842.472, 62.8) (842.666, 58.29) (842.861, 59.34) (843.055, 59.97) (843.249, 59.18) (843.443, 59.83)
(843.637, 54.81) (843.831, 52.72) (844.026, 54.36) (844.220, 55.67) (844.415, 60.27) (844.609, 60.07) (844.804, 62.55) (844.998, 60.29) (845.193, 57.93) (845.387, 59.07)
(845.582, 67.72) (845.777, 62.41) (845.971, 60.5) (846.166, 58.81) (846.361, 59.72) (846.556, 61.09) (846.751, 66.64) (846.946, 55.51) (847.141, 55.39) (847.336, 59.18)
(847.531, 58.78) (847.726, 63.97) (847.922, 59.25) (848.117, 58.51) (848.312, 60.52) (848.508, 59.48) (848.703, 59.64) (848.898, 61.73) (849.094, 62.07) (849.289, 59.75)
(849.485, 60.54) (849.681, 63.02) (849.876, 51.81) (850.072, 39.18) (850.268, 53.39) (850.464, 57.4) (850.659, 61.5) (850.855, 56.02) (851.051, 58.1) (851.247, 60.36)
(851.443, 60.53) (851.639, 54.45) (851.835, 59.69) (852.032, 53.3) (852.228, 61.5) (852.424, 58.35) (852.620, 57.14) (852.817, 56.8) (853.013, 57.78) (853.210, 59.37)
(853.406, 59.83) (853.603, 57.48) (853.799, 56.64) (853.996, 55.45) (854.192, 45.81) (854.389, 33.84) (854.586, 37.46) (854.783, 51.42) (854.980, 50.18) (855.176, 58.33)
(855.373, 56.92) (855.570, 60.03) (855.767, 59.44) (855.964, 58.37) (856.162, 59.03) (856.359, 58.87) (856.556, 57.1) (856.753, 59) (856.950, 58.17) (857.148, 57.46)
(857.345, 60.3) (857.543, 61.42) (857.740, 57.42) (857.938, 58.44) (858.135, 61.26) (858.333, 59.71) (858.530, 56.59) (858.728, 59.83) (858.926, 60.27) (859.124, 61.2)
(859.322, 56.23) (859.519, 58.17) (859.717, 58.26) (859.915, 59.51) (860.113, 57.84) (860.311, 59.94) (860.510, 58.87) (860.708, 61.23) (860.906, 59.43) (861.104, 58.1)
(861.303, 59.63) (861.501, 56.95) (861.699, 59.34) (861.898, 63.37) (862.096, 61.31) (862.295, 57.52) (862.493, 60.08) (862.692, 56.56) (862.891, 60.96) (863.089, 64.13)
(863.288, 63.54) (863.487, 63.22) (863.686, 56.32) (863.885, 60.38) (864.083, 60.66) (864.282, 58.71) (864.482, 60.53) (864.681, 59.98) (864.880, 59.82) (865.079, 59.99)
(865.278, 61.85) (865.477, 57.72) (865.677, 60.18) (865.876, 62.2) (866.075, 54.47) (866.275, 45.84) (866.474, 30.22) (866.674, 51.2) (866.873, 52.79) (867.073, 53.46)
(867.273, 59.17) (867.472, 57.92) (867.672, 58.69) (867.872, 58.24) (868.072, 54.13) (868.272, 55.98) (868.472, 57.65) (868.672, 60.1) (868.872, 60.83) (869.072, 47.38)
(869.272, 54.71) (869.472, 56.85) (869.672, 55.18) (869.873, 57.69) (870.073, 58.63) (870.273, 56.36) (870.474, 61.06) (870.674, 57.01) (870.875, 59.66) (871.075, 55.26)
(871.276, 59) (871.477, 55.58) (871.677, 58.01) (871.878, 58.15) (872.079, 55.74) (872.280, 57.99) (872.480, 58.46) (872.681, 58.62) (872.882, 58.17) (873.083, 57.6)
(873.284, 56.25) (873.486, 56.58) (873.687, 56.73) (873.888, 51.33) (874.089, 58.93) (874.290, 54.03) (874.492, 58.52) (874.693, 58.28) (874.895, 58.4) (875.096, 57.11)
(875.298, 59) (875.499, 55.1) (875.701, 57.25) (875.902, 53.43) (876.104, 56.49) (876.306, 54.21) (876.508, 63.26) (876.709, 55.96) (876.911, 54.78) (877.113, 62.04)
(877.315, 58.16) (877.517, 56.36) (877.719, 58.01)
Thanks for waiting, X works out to -0.04 mag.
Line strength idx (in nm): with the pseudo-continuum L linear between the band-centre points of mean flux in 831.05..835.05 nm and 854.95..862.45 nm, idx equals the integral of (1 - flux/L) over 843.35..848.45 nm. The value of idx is 0.04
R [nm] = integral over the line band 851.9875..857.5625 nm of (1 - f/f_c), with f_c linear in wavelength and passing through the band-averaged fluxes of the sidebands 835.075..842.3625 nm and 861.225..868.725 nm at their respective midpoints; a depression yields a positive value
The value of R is 0.29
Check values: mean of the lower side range 60.3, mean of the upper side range 57.7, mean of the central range 55.7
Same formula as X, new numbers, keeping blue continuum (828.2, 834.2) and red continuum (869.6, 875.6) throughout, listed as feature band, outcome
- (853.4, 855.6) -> 0.149 mag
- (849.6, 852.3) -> 0.054 mag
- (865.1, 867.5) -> 0.075 mag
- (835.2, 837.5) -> -0.008 mag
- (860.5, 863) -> -0.024 mag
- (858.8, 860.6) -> -0.008 mag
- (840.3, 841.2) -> 0.014 mag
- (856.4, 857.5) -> 0.002 mag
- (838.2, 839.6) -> 0.047 mag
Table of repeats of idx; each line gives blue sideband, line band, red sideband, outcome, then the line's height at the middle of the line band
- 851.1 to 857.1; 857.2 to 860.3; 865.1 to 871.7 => -0.18 nm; 55.8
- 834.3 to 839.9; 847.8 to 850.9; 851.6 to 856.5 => -0.06 nm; 56.7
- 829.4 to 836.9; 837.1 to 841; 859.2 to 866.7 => 0.02 nm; 60.5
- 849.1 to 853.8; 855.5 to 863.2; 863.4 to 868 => -0.31 nm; 57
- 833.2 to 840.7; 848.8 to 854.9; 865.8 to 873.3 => 0.31 nm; 58.4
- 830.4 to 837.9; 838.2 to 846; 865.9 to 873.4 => 0.03 nm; 59.8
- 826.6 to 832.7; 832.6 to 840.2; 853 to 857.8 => -0.05 nm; 60.1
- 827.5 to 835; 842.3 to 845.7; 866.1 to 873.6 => 0.02 nm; 59.6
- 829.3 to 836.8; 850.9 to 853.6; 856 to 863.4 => 0.07 nm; 59.8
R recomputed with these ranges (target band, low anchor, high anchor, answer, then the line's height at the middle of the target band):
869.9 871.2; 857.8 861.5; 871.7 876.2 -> -0.013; 57.4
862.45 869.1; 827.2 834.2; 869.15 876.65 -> 0.059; 57.8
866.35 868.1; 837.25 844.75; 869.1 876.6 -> 0.145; 57.5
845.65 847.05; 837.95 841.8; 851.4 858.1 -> -0.067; 58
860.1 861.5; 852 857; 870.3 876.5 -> -0.083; 55.9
